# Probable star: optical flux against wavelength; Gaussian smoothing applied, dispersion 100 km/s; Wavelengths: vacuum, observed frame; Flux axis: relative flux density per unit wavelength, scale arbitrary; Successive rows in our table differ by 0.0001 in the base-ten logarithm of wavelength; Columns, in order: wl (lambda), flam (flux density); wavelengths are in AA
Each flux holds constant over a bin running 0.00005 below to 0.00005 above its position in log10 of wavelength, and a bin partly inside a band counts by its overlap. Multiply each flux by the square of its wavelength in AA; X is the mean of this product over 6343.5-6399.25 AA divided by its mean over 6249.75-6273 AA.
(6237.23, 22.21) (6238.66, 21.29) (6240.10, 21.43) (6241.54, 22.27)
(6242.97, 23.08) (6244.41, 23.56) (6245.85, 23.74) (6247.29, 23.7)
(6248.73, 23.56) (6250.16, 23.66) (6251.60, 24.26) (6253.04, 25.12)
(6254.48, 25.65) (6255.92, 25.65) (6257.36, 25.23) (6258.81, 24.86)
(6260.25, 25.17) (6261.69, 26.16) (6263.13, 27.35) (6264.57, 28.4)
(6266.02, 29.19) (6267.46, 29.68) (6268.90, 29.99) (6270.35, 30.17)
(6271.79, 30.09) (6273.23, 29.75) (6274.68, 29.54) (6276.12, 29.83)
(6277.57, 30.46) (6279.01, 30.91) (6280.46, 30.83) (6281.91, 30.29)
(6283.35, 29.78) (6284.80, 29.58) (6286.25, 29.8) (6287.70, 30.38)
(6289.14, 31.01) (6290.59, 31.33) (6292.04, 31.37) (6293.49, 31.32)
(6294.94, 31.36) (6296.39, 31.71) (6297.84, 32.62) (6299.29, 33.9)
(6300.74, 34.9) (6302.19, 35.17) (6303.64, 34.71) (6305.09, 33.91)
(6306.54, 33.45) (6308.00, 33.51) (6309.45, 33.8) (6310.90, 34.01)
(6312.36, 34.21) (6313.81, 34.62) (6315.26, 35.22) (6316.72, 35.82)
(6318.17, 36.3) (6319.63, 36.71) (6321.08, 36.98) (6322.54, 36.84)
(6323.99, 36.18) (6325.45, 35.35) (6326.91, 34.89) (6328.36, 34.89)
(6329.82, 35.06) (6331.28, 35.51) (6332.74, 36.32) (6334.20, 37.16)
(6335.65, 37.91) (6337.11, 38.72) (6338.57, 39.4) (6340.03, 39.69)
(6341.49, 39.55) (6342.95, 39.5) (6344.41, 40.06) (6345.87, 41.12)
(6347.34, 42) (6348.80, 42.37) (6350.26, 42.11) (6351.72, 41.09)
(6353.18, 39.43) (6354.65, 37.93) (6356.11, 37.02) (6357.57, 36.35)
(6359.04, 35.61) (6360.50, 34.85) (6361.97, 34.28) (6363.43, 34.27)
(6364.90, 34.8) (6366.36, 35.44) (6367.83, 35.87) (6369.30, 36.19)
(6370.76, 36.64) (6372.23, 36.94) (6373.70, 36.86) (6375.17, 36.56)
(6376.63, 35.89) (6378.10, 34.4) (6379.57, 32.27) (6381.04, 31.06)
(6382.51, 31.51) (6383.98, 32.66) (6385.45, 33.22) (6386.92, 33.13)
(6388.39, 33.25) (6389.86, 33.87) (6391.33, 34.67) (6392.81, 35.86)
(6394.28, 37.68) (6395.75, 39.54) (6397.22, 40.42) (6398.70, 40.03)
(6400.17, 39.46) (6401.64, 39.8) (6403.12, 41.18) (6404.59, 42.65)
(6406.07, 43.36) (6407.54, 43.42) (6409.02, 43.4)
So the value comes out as 1.4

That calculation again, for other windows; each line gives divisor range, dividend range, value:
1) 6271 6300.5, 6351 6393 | 1.17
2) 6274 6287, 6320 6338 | 1.23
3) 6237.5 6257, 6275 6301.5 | 1.34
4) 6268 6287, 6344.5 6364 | 1.31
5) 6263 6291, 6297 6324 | 1.18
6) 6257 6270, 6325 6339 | 1.36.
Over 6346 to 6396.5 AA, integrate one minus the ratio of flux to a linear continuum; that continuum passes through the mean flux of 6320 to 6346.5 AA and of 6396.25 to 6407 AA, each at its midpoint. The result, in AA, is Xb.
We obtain 4.2 AA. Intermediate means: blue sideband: 37.5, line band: 36.1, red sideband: 41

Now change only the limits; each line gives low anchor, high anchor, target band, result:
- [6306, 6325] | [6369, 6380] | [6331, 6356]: -2.76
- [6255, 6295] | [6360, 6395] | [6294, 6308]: -1.32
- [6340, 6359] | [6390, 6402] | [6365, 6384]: 1.96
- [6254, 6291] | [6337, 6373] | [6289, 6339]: -1.90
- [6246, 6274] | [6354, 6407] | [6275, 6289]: -0.89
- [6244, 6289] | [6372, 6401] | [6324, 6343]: -3.00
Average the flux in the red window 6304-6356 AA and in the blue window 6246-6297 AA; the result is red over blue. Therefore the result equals 1.31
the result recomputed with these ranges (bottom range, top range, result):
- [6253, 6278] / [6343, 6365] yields 1.37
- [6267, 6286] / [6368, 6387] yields 1.15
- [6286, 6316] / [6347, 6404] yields 1.11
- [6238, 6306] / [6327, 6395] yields 1.28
